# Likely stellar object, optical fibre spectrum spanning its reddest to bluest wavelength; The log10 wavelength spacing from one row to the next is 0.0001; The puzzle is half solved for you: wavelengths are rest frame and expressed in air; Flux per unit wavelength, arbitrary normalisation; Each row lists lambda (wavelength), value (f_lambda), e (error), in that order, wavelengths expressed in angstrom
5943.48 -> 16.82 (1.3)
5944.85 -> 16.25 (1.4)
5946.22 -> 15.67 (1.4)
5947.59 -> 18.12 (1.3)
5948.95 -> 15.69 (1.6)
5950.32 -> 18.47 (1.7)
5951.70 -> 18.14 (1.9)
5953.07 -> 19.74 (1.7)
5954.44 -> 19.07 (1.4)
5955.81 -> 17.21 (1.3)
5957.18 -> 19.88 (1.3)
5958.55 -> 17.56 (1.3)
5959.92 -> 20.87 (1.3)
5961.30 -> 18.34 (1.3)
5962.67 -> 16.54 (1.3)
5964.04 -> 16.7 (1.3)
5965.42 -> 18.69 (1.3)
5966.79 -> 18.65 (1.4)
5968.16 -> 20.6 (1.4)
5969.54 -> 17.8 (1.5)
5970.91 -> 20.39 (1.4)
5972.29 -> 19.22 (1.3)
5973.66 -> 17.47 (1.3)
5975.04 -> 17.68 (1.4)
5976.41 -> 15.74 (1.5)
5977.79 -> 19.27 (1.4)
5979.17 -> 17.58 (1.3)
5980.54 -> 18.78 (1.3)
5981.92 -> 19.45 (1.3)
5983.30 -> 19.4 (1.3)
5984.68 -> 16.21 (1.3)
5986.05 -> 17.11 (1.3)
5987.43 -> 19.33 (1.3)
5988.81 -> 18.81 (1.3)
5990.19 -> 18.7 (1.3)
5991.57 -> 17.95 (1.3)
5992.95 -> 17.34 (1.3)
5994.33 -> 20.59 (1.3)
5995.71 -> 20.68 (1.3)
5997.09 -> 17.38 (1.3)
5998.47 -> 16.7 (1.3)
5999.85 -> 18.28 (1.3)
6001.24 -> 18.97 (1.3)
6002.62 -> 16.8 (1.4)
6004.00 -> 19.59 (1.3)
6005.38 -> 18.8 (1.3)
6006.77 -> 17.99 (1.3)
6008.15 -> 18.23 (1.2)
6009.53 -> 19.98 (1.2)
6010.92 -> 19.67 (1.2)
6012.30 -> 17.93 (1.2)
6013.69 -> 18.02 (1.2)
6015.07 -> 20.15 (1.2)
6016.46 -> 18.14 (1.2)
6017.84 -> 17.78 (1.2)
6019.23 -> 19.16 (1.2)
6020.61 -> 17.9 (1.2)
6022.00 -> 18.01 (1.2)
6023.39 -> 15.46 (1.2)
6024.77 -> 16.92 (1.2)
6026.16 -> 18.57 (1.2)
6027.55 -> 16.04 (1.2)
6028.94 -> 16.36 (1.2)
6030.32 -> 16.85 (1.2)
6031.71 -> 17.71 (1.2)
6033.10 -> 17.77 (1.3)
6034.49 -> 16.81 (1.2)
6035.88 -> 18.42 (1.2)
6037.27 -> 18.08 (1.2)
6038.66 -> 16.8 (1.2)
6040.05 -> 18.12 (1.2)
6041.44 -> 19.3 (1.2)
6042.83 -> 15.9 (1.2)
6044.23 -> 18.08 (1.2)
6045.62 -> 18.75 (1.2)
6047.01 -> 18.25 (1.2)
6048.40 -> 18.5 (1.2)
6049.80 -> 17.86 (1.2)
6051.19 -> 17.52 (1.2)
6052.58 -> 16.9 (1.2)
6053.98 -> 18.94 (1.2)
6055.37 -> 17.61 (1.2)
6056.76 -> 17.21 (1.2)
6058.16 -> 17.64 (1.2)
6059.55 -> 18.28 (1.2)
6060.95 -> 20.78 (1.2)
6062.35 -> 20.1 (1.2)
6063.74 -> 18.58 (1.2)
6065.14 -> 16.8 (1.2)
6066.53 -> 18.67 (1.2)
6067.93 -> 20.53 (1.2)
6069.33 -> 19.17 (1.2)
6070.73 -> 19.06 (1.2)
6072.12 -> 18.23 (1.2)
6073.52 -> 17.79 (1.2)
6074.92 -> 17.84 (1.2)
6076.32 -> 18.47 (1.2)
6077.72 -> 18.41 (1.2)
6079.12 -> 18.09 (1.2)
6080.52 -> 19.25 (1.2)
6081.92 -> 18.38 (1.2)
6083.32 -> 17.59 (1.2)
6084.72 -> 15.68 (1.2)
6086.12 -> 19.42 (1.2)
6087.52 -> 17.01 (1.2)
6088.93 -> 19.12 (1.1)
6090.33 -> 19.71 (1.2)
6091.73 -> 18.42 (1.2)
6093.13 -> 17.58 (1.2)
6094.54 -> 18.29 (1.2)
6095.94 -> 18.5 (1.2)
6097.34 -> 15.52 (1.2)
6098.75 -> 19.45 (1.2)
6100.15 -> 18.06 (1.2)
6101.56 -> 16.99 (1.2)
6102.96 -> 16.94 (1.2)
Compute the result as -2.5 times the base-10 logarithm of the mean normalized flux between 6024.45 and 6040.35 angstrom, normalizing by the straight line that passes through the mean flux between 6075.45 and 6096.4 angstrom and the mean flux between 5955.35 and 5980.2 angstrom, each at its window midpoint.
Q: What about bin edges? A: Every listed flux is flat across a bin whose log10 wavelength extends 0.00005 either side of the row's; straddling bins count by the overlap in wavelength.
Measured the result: 0.06 mag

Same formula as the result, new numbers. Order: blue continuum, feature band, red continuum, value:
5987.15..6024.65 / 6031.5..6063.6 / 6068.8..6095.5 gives 0.016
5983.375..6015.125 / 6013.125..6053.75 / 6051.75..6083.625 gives 0.043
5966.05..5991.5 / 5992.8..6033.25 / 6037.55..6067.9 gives 0.011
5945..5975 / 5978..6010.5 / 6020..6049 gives -0.032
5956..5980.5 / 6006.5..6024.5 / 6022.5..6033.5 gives -0.064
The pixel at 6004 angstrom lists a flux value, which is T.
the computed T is 19.59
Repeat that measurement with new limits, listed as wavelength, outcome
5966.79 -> 18.65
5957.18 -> 19.88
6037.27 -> 18.08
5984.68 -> 16.21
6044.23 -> 18.08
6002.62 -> 16.8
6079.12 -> 18.09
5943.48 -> 16.82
